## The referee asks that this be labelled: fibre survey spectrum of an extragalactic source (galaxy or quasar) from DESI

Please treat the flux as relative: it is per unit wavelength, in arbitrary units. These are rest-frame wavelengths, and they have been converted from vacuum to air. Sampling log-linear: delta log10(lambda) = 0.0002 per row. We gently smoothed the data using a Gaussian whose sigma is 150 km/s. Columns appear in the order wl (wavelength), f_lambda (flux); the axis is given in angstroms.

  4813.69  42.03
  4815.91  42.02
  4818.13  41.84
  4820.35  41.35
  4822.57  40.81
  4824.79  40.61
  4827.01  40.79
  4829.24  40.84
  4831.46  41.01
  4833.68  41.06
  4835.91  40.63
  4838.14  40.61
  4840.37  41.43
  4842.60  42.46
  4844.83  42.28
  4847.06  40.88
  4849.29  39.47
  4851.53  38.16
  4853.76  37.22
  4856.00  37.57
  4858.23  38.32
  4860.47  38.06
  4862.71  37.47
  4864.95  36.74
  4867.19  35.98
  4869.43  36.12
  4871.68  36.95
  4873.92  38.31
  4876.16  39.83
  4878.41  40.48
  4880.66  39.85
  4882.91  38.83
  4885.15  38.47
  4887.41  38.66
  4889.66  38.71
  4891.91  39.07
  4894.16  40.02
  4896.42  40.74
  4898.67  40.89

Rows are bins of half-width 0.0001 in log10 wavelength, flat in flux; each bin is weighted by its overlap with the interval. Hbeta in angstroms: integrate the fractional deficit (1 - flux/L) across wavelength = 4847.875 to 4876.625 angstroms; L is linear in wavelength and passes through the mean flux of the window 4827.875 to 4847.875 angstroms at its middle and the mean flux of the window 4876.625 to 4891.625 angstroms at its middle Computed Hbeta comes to 1.8 angstroms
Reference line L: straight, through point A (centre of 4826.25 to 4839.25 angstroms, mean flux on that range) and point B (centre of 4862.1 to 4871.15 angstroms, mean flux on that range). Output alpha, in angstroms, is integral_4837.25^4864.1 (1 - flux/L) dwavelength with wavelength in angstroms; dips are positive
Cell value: -0.6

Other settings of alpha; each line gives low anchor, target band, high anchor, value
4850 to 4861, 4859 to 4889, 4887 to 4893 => 0.2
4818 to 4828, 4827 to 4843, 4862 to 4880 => -0.3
